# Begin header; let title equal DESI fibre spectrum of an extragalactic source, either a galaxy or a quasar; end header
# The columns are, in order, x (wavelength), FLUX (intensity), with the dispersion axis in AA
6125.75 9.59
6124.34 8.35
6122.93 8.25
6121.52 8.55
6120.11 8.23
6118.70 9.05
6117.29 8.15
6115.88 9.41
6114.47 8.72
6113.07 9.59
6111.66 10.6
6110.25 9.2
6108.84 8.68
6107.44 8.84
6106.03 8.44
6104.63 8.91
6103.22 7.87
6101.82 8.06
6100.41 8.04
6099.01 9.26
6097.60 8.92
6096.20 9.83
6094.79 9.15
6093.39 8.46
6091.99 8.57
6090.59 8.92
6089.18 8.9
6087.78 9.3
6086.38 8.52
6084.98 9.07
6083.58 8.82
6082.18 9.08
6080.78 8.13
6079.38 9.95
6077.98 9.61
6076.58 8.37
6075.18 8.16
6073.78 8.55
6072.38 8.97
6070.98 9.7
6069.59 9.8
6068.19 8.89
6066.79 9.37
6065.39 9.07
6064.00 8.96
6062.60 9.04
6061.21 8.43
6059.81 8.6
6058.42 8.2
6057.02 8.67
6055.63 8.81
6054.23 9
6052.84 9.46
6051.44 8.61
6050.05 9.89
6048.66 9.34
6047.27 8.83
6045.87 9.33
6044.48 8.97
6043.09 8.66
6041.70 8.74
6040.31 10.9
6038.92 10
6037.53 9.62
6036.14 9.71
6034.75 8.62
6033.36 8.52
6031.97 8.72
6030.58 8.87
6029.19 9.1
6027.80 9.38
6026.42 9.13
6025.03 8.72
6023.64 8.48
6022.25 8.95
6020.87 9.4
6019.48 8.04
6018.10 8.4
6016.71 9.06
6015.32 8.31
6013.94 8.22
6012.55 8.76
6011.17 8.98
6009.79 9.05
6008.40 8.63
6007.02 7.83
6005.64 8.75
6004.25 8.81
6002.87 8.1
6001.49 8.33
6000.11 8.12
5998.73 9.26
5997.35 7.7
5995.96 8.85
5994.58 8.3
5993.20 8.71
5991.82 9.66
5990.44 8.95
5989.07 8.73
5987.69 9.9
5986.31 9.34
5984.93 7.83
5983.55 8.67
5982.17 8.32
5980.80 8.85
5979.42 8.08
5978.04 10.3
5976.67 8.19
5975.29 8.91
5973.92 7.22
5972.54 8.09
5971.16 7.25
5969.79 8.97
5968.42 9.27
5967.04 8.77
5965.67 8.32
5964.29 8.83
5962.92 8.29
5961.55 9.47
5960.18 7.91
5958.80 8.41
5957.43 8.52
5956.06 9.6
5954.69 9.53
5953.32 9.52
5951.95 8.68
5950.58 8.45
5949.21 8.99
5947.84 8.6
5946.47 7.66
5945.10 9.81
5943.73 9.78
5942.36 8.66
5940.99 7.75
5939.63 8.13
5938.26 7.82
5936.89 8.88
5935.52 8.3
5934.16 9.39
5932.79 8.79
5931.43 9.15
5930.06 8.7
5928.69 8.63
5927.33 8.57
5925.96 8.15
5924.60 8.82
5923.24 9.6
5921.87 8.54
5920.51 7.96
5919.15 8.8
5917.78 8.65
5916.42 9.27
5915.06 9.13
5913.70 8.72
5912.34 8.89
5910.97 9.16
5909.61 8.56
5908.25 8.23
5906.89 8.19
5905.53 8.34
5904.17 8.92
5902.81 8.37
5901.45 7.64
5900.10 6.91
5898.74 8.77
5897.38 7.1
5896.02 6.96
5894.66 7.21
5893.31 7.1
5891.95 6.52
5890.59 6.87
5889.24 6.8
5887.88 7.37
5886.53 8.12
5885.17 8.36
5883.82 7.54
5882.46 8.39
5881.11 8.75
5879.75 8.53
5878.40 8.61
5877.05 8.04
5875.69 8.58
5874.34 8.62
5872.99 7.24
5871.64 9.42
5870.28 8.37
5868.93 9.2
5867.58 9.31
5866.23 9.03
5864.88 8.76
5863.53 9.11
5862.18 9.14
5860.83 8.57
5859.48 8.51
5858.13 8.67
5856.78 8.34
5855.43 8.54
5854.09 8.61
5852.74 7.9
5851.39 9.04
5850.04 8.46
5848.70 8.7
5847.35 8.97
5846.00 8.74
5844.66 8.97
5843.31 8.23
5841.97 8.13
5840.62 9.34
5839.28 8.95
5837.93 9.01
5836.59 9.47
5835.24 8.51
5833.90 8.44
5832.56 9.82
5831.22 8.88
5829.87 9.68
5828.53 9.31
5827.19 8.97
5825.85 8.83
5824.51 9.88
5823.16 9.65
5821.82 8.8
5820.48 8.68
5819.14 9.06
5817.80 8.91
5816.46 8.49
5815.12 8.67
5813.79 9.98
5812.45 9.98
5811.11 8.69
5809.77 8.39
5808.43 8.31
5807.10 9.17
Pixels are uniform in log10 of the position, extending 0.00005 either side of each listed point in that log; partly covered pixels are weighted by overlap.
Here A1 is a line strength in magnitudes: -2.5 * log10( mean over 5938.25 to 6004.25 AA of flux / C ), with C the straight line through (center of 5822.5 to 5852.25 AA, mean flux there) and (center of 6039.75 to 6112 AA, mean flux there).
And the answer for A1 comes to 0.038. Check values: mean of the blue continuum 8.99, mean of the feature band 8.67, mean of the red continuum 8.96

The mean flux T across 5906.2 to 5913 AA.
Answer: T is 8.6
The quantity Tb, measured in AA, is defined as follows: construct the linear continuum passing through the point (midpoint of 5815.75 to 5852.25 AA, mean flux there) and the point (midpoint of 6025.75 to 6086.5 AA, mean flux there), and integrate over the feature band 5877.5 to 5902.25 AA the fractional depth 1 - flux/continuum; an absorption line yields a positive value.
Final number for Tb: 3.67 AA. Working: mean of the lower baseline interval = 8.95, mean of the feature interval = 7.65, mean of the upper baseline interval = 9.05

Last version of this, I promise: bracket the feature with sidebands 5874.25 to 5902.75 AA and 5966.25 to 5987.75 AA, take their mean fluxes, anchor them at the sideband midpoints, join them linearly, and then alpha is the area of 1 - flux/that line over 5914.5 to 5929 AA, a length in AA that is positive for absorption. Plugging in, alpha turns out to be -1.2 AA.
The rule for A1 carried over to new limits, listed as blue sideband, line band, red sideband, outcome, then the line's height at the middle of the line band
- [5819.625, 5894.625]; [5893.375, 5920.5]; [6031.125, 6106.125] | 0.05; 8.67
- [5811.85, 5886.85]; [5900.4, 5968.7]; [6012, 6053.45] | 0.03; 8.9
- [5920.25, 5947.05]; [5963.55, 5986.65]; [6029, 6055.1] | 0.04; 8.87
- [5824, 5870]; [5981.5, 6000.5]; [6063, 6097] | 0.03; 8.96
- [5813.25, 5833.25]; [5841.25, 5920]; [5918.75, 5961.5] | 0.08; 8.95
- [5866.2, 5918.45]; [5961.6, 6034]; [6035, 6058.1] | 0.03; 8.92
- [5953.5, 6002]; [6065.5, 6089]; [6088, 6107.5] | -0.04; 8.73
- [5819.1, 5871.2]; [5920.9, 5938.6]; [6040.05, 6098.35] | 0.03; 8.93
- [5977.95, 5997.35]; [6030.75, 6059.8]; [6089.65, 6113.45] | -0.03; 8.85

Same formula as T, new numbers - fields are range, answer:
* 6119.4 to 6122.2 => 8.38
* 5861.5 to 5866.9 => 9.01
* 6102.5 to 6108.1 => 8.51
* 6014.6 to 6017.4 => 8.68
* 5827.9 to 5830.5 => 9.5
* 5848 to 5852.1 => 8.72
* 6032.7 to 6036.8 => 8.95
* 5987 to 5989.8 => 9.33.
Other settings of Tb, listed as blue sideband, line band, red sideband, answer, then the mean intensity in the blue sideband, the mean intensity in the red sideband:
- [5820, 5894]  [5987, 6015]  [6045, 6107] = 0.38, 8.59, 8.9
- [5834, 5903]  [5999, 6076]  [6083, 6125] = -1.97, 8.32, 8.82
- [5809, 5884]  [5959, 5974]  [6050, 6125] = 0.68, 8.82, 8.88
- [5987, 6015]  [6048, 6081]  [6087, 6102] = -0.67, 8.68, 8.88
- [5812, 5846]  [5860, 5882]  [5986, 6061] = 0.77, 9.05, 8.88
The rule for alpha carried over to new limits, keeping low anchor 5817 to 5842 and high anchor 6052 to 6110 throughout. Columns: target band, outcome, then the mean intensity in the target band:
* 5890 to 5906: 2.6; 7.55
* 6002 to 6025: 0.8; 8.61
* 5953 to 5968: 0.2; 8.82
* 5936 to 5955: 0.6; 8.71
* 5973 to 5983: 0.5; 8.55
